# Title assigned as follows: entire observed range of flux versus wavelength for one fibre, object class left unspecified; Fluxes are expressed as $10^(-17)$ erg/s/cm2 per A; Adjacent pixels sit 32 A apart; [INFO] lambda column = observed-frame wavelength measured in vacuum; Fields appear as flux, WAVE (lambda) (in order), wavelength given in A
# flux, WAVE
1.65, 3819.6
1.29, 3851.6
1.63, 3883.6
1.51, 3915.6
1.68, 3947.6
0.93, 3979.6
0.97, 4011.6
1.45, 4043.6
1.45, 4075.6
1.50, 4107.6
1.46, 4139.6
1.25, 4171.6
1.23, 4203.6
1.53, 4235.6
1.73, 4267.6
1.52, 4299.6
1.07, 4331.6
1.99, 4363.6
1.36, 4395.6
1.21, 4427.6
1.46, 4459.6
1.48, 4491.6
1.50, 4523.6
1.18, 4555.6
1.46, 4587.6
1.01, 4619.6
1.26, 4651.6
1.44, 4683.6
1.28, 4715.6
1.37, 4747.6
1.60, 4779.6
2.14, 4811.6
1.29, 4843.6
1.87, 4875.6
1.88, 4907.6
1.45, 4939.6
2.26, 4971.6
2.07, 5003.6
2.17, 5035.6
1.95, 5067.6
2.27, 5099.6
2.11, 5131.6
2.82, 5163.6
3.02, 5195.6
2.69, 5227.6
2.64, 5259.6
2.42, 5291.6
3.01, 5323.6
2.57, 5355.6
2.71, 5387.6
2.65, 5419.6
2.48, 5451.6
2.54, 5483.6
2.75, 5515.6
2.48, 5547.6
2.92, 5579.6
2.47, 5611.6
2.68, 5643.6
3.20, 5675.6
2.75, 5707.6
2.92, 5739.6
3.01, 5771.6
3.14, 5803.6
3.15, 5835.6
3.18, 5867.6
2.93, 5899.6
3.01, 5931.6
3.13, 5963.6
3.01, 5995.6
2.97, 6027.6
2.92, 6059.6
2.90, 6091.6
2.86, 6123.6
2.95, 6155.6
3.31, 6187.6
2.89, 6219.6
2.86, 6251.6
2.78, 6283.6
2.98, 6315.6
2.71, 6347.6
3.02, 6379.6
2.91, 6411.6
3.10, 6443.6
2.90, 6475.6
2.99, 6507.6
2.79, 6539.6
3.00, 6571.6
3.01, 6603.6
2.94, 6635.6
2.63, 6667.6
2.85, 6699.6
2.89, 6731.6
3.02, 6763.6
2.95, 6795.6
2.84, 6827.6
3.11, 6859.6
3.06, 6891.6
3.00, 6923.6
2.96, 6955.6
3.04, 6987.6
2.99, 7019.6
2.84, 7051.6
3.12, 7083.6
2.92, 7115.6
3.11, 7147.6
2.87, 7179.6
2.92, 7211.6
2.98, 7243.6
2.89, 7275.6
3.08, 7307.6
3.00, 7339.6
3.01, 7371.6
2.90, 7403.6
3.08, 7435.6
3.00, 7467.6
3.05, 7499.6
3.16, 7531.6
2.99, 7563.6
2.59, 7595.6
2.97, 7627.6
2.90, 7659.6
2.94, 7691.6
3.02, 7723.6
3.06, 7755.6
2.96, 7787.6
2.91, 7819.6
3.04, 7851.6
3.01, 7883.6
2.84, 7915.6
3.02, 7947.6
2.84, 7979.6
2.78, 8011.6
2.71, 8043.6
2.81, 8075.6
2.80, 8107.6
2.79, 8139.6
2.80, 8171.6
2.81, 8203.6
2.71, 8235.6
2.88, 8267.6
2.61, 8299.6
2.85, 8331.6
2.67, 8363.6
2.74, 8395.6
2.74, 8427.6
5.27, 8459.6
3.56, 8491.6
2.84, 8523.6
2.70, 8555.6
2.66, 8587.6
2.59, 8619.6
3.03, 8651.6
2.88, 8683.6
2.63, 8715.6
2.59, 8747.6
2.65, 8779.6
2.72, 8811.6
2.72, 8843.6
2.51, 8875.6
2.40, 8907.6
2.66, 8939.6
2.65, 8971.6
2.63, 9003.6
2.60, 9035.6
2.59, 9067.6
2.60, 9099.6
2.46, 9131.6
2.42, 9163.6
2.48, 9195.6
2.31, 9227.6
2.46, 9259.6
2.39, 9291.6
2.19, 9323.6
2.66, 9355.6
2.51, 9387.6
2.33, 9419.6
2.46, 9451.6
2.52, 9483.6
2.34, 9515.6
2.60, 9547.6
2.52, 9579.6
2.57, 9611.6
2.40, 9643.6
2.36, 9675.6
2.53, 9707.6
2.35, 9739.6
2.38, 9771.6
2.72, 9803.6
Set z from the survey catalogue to 0.29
